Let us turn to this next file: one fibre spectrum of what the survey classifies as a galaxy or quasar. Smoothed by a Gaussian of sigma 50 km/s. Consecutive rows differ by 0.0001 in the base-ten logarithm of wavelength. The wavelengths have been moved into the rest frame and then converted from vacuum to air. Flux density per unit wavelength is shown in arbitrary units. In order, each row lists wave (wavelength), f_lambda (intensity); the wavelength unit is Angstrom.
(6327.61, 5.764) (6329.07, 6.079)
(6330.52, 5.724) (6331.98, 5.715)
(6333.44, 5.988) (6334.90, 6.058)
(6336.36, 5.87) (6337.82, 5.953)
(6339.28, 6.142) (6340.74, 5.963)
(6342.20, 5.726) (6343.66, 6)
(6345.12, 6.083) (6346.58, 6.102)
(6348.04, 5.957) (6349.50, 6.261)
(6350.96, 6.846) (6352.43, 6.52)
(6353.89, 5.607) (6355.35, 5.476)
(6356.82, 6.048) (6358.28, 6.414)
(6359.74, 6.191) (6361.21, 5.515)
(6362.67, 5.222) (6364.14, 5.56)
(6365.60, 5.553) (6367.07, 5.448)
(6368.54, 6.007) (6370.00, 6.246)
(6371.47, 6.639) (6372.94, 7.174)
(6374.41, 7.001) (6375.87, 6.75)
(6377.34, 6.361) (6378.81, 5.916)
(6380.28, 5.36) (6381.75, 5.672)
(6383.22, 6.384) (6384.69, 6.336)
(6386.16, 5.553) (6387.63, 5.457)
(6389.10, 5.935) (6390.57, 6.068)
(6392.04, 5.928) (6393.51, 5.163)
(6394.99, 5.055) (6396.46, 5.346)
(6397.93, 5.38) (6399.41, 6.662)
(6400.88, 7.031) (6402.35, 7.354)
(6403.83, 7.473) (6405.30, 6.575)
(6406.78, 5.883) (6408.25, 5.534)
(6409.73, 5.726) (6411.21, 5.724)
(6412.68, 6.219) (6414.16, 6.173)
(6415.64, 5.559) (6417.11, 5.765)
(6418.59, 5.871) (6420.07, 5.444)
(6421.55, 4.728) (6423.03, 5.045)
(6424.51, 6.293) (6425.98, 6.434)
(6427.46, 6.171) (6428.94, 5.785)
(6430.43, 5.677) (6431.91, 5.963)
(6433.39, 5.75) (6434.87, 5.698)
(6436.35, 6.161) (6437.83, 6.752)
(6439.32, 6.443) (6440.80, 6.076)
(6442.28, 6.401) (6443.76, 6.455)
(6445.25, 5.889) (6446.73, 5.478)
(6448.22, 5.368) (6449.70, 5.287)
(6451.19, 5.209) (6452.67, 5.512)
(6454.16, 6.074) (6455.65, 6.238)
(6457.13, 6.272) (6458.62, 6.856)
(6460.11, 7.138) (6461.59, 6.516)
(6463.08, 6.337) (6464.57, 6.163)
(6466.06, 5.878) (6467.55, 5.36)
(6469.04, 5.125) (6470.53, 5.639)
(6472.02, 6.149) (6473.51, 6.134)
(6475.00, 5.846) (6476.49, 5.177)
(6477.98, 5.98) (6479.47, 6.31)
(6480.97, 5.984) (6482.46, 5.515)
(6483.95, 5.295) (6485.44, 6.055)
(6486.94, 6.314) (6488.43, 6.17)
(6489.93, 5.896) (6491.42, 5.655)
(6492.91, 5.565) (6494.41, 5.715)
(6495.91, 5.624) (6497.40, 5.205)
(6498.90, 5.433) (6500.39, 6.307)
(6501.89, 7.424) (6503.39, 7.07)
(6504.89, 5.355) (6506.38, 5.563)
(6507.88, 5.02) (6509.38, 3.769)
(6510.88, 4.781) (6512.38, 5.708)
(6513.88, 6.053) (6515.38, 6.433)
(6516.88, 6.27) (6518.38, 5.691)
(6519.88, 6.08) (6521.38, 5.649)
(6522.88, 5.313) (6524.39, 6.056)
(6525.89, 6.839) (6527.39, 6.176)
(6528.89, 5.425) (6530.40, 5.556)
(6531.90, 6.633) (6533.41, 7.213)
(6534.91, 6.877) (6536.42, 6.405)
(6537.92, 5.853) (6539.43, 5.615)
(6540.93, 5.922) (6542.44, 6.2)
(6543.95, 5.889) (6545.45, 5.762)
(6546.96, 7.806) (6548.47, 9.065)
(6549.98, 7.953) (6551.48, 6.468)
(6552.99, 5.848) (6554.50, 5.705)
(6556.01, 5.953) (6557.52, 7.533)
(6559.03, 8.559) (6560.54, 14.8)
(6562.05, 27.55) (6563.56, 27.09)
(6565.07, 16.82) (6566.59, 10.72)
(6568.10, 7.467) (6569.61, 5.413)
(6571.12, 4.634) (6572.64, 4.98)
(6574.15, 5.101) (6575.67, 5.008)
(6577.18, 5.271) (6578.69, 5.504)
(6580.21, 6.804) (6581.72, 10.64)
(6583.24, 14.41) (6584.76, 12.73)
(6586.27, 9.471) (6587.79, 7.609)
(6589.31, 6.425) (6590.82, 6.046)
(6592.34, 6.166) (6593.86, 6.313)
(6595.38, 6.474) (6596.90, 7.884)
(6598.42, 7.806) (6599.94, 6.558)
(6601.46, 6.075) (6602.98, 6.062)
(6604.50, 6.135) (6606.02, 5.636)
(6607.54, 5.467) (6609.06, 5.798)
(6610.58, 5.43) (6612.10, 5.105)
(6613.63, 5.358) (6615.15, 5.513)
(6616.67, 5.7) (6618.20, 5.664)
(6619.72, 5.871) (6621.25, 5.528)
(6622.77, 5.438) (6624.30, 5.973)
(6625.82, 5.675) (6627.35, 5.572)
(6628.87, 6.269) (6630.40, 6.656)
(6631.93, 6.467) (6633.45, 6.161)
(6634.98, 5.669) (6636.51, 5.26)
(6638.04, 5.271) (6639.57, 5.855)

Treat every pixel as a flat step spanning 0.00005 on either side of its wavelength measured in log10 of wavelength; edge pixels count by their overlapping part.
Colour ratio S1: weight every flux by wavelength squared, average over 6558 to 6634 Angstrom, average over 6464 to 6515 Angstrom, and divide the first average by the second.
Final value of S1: 1.41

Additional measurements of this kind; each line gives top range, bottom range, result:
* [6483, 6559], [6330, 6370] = 1.09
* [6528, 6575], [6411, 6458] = 1.49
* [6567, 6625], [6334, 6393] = 1.17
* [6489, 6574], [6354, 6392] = 1.28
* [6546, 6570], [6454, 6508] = 1.88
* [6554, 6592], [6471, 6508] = 1.69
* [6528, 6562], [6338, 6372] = 1.31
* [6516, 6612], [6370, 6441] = 1.33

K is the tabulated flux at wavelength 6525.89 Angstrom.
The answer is 6.839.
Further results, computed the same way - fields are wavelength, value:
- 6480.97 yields 5.984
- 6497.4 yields 5.205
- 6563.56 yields 27.09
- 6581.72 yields 10.64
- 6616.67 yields 5.7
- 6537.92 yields 5.853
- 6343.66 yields 6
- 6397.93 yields 5.38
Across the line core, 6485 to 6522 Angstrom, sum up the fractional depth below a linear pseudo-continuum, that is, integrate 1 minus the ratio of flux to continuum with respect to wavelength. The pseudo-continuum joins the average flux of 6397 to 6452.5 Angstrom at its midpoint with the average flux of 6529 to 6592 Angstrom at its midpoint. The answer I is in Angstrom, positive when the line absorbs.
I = 8.0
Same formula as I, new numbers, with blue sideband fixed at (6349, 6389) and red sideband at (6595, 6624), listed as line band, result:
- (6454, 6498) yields 0.5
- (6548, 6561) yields -4.0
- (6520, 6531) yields 0.2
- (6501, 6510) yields 0.4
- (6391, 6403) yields 0.1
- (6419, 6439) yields 0.6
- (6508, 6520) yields 0.9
